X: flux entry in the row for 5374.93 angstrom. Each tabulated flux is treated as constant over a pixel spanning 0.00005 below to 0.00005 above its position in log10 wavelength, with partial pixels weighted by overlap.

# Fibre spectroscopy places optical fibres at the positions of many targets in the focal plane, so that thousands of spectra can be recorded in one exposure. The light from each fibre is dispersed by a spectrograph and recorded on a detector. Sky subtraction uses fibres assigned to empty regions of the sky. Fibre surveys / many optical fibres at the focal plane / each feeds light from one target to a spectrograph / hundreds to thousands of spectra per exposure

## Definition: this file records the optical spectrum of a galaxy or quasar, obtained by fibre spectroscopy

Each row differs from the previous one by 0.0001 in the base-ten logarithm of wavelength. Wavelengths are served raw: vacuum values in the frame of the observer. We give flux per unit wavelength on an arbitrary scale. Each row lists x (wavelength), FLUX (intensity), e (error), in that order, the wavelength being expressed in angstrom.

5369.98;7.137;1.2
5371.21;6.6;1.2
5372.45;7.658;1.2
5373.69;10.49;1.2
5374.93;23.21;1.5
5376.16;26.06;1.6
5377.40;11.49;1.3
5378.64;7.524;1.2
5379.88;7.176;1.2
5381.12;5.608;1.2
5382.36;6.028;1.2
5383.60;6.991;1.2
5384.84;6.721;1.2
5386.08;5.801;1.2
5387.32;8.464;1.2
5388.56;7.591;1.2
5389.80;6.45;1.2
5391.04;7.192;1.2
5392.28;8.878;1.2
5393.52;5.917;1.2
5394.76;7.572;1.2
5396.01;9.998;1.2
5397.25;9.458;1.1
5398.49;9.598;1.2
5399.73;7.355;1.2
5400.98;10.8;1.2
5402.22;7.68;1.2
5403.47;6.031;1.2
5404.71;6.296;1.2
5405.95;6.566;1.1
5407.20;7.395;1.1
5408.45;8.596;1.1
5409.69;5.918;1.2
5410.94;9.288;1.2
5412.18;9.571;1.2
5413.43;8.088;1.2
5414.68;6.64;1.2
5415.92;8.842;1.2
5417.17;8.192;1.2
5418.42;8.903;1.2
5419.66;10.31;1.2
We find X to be 23.21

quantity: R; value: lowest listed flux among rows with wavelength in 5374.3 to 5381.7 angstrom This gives 5.608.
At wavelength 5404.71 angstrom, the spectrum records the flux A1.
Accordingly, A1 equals 6.296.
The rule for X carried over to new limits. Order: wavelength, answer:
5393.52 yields 5.917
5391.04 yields 7.192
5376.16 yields 26.06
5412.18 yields 9.571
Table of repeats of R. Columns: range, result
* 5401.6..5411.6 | 5.918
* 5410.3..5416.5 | 6.64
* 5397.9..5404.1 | 6.031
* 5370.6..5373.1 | 6.6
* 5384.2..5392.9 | 5.801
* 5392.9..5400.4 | 5.917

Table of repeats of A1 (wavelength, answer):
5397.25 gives 9.458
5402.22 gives 7.68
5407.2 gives 7.395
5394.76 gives 7.572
